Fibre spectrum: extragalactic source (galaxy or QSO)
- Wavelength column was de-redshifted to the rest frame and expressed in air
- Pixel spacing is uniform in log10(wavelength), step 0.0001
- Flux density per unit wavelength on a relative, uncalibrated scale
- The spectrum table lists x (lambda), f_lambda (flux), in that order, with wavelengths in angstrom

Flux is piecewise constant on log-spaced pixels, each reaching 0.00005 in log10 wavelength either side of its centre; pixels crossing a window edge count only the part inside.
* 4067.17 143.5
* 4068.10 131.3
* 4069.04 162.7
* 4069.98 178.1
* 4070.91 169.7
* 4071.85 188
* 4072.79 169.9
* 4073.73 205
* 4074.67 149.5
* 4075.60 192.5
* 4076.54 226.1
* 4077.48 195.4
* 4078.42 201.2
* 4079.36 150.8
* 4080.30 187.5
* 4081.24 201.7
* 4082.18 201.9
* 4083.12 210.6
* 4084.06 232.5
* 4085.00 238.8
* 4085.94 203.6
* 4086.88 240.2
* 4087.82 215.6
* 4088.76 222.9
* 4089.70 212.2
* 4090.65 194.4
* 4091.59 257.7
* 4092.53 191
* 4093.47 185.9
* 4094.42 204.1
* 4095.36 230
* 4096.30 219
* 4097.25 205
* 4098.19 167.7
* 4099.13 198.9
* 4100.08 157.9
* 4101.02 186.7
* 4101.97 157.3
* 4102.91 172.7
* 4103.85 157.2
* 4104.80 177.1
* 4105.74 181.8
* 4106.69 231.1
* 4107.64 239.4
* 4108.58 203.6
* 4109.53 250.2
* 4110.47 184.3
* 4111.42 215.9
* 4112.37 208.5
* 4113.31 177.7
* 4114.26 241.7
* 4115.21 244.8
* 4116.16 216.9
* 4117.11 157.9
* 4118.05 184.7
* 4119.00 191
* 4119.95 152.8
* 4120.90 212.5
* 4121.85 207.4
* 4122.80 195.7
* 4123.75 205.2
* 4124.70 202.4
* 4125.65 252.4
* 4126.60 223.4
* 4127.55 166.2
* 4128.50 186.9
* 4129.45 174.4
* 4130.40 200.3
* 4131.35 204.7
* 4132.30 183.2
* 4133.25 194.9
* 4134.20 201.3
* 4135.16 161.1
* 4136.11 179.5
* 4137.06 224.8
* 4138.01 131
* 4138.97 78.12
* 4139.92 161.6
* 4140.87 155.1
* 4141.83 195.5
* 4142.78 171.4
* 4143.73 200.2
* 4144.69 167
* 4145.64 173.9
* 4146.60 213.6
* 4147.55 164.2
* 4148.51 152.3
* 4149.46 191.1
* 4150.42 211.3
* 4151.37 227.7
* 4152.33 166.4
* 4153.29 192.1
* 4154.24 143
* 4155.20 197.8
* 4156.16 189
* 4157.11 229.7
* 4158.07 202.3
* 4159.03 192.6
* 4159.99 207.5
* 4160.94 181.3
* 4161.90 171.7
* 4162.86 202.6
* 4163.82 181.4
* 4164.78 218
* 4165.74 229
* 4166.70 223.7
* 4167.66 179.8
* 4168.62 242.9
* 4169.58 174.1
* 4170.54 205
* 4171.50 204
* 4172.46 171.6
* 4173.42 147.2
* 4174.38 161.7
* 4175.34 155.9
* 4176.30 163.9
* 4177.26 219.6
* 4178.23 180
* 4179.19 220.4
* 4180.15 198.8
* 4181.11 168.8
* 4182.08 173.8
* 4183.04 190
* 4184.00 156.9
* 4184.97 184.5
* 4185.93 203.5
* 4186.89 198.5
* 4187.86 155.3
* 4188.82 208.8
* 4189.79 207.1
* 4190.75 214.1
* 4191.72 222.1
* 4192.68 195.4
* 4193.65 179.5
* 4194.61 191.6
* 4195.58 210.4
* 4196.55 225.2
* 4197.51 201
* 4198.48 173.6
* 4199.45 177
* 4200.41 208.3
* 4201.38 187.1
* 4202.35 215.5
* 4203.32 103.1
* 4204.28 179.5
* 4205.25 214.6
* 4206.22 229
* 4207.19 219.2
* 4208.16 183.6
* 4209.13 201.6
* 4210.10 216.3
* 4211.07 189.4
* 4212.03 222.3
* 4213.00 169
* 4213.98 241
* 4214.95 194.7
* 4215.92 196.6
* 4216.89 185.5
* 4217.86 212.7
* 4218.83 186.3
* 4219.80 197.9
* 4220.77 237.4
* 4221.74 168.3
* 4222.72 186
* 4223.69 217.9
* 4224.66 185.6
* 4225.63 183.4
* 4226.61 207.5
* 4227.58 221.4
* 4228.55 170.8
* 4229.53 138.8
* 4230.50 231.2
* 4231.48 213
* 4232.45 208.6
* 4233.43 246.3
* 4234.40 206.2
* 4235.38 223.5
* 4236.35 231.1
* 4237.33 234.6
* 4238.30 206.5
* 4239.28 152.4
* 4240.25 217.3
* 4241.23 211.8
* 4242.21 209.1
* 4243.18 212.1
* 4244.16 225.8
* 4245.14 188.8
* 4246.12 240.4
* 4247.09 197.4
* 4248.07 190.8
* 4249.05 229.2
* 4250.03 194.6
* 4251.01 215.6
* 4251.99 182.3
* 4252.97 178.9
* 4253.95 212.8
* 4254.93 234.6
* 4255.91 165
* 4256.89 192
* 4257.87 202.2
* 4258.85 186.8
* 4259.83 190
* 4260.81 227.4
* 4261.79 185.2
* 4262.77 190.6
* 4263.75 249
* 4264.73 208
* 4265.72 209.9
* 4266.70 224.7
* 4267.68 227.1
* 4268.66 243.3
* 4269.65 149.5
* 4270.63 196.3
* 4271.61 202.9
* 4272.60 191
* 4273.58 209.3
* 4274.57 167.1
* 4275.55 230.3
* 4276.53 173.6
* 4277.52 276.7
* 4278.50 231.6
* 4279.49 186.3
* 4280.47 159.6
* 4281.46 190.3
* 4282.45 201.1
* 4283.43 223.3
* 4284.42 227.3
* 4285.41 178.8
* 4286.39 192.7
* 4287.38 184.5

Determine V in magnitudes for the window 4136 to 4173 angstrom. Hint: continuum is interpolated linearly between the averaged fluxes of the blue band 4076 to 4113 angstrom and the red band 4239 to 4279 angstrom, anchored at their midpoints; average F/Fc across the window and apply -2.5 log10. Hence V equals 0.09 mag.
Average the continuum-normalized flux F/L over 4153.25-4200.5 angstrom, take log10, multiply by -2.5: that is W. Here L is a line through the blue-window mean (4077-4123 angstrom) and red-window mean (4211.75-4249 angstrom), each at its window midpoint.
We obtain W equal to 0.06 mag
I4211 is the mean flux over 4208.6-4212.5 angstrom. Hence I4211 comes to 207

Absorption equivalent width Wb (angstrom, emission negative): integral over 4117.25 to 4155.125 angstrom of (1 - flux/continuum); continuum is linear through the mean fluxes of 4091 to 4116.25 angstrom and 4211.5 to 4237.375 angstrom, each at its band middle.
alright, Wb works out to 3.4 angstrom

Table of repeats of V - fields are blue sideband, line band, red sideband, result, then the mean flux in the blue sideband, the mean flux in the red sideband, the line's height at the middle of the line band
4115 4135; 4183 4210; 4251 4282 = 0.029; 197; 203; 200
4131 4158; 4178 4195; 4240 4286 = -0.013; 181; 205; 189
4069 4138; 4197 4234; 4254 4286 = 0.023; 198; 204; 202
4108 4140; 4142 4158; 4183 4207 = 0.036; 194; 194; 194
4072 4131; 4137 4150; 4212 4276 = 0.195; 200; 204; 201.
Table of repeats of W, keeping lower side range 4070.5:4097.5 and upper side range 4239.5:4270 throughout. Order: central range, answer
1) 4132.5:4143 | 0.21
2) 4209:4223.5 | 0.03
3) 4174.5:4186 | 0.12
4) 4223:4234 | 0.02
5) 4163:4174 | 0.04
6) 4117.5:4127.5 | 0.02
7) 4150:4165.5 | 0.05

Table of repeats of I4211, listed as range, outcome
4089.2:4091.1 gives 203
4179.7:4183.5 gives 183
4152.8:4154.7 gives 168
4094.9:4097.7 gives 218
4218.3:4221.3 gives 207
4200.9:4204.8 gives 172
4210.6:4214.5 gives 205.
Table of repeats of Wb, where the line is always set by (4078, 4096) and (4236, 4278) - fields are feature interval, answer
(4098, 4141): 3.7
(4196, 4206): 0.8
